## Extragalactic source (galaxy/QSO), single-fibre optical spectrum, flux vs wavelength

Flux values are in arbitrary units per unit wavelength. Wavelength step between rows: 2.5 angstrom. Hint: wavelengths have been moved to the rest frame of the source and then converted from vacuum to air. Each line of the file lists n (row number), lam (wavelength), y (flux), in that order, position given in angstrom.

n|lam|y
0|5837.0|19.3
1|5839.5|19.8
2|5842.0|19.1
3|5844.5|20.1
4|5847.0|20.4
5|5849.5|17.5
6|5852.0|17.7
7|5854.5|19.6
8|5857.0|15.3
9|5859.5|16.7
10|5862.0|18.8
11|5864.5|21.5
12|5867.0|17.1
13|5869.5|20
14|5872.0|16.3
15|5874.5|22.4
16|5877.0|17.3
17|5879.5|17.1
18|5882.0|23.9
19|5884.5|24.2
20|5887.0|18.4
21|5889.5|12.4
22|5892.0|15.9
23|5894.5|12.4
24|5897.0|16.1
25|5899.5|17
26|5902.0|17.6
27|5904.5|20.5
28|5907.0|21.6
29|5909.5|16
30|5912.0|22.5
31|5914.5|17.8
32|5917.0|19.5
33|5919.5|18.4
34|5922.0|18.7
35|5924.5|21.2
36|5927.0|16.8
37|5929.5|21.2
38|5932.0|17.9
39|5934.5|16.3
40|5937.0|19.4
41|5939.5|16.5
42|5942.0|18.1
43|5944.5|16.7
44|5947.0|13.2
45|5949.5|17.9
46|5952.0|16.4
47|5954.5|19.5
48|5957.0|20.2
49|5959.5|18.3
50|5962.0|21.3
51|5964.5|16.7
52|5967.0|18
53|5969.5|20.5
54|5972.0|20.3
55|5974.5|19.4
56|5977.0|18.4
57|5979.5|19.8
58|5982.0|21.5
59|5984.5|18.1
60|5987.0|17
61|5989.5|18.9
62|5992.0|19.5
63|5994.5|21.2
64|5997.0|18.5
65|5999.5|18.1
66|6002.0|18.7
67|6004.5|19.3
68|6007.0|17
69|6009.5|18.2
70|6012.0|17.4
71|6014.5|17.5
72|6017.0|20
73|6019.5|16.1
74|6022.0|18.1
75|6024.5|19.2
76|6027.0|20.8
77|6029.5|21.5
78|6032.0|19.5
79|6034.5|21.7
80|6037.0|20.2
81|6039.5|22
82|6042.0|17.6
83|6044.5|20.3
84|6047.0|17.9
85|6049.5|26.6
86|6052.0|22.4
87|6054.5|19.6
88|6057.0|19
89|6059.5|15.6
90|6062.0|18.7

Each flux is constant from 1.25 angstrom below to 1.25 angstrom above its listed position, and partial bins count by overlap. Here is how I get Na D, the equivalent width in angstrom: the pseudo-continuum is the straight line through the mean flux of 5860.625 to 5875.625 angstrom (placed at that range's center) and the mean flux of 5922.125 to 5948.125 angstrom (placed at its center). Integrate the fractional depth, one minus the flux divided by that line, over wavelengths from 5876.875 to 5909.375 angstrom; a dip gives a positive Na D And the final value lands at 1.3 angstrom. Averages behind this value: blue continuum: 19.3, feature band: 18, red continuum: 17.8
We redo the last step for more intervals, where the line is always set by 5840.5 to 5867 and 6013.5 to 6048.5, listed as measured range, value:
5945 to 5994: 1.33 angstrom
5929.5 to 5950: 1.96 angstrom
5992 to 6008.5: 0.44 angstrom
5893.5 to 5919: 0.97 angstrom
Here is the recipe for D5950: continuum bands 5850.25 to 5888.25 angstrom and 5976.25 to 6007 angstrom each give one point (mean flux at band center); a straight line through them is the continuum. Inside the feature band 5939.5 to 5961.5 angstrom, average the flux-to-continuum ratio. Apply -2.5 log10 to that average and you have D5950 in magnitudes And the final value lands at 0.08 mag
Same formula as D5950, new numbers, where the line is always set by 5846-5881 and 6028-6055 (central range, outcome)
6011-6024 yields 0.149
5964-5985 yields 0.036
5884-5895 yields 0.145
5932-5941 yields 0.115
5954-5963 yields -0.004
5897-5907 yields 0.028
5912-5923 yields 0.007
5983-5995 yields 0.073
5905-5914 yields -0.046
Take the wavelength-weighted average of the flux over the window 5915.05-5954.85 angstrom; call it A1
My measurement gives 17.9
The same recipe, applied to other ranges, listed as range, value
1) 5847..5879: 18.4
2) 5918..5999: 18.6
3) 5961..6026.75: 18.8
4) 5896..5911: 18.2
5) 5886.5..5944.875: 17.9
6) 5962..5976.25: 19.2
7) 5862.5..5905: 18.2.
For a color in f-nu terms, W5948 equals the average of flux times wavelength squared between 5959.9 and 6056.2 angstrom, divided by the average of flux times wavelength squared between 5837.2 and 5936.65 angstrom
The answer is 1.1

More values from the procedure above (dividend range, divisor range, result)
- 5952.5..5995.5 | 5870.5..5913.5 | 1.08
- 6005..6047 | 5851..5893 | 1.09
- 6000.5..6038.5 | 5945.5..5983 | 1.03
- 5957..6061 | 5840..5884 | 1.07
